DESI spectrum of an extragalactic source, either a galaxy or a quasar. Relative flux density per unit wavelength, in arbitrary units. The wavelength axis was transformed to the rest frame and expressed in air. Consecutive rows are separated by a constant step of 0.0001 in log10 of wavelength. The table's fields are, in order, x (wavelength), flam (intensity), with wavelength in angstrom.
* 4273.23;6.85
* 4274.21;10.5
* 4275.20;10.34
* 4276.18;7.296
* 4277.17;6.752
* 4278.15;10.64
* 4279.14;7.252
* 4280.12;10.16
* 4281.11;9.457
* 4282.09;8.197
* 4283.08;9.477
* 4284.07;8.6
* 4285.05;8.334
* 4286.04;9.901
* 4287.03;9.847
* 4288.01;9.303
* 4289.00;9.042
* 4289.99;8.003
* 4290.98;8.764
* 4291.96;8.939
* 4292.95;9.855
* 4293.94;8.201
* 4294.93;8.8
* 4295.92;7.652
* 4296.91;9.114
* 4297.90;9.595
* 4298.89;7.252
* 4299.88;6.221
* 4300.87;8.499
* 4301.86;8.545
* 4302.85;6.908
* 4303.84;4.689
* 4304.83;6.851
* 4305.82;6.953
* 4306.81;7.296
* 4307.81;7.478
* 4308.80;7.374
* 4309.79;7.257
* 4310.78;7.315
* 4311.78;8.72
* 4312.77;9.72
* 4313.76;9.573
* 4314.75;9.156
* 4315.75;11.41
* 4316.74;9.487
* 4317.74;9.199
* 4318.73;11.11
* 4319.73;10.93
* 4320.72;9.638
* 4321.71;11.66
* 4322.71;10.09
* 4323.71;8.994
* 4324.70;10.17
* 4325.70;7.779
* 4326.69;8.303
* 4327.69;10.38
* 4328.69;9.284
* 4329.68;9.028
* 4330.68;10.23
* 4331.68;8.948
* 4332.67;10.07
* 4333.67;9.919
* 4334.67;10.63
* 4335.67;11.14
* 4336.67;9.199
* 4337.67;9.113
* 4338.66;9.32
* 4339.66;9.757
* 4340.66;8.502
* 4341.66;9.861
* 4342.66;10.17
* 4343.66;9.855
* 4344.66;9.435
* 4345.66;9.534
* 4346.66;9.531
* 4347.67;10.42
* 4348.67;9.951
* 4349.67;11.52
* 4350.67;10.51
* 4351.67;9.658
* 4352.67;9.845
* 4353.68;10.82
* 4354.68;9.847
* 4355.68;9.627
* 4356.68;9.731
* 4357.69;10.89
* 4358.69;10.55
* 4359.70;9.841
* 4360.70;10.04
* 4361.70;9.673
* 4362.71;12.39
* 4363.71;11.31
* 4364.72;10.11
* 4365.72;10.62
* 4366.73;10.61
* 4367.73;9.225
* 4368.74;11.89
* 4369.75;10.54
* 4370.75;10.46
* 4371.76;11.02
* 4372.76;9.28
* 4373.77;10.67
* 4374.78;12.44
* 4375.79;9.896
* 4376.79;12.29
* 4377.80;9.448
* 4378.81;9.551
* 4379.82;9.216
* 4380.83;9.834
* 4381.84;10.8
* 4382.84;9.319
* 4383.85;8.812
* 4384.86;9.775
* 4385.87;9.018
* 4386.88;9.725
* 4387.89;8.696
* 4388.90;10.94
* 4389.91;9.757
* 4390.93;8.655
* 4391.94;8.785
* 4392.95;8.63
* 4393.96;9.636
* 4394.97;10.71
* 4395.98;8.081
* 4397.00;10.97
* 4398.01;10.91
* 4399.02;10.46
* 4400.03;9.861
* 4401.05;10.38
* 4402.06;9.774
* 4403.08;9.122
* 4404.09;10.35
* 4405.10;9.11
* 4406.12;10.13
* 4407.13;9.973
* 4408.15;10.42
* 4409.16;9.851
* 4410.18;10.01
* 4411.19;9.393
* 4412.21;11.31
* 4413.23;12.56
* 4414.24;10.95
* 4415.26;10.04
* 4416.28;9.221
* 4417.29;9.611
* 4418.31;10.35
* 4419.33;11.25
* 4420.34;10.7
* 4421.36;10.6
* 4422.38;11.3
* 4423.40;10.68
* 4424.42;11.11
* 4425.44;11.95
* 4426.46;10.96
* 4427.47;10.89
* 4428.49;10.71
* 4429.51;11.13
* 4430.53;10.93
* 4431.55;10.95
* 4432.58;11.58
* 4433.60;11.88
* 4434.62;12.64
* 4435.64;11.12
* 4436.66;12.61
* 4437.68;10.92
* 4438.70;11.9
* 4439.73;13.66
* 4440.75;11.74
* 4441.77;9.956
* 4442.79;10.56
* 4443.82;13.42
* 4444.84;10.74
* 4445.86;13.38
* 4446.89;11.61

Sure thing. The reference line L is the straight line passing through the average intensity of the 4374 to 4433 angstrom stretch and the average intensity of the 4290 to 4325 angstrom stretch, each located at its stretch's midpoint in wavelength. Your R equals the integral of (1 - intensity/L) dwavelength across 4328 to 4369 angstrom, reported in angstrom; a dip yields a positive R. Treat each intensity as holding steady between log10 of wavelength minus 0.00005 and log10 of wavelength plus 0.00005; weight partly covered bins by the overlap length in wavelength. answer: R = -3.18 angstrom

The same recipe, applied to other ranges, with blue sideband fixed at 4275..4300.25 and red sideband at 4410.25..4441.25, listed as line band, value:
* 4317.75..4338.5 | -0.8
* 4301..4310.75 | 2.1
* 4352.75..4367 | -0.6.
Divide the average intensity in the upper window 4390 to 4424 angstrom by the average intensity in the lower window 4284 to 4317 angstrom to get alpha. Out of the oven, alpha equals 1.21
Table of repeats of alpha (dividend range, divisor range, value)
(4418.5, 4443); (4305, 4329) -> 1.24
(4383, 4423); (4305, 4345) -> 1.07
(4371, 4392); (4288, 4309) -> 1.25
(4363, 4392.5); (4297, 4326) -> 1.17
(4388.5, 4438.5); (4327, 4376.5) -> 1.03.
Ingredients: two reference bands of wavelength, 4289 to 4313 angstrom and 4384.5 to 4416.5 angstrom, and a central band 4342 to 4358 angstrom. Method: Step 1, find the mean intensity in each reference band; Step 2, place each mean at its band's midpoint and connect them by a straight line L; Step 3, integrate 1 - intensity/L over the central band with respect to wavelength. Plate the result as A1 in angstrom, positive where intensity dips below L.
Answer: -2.1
